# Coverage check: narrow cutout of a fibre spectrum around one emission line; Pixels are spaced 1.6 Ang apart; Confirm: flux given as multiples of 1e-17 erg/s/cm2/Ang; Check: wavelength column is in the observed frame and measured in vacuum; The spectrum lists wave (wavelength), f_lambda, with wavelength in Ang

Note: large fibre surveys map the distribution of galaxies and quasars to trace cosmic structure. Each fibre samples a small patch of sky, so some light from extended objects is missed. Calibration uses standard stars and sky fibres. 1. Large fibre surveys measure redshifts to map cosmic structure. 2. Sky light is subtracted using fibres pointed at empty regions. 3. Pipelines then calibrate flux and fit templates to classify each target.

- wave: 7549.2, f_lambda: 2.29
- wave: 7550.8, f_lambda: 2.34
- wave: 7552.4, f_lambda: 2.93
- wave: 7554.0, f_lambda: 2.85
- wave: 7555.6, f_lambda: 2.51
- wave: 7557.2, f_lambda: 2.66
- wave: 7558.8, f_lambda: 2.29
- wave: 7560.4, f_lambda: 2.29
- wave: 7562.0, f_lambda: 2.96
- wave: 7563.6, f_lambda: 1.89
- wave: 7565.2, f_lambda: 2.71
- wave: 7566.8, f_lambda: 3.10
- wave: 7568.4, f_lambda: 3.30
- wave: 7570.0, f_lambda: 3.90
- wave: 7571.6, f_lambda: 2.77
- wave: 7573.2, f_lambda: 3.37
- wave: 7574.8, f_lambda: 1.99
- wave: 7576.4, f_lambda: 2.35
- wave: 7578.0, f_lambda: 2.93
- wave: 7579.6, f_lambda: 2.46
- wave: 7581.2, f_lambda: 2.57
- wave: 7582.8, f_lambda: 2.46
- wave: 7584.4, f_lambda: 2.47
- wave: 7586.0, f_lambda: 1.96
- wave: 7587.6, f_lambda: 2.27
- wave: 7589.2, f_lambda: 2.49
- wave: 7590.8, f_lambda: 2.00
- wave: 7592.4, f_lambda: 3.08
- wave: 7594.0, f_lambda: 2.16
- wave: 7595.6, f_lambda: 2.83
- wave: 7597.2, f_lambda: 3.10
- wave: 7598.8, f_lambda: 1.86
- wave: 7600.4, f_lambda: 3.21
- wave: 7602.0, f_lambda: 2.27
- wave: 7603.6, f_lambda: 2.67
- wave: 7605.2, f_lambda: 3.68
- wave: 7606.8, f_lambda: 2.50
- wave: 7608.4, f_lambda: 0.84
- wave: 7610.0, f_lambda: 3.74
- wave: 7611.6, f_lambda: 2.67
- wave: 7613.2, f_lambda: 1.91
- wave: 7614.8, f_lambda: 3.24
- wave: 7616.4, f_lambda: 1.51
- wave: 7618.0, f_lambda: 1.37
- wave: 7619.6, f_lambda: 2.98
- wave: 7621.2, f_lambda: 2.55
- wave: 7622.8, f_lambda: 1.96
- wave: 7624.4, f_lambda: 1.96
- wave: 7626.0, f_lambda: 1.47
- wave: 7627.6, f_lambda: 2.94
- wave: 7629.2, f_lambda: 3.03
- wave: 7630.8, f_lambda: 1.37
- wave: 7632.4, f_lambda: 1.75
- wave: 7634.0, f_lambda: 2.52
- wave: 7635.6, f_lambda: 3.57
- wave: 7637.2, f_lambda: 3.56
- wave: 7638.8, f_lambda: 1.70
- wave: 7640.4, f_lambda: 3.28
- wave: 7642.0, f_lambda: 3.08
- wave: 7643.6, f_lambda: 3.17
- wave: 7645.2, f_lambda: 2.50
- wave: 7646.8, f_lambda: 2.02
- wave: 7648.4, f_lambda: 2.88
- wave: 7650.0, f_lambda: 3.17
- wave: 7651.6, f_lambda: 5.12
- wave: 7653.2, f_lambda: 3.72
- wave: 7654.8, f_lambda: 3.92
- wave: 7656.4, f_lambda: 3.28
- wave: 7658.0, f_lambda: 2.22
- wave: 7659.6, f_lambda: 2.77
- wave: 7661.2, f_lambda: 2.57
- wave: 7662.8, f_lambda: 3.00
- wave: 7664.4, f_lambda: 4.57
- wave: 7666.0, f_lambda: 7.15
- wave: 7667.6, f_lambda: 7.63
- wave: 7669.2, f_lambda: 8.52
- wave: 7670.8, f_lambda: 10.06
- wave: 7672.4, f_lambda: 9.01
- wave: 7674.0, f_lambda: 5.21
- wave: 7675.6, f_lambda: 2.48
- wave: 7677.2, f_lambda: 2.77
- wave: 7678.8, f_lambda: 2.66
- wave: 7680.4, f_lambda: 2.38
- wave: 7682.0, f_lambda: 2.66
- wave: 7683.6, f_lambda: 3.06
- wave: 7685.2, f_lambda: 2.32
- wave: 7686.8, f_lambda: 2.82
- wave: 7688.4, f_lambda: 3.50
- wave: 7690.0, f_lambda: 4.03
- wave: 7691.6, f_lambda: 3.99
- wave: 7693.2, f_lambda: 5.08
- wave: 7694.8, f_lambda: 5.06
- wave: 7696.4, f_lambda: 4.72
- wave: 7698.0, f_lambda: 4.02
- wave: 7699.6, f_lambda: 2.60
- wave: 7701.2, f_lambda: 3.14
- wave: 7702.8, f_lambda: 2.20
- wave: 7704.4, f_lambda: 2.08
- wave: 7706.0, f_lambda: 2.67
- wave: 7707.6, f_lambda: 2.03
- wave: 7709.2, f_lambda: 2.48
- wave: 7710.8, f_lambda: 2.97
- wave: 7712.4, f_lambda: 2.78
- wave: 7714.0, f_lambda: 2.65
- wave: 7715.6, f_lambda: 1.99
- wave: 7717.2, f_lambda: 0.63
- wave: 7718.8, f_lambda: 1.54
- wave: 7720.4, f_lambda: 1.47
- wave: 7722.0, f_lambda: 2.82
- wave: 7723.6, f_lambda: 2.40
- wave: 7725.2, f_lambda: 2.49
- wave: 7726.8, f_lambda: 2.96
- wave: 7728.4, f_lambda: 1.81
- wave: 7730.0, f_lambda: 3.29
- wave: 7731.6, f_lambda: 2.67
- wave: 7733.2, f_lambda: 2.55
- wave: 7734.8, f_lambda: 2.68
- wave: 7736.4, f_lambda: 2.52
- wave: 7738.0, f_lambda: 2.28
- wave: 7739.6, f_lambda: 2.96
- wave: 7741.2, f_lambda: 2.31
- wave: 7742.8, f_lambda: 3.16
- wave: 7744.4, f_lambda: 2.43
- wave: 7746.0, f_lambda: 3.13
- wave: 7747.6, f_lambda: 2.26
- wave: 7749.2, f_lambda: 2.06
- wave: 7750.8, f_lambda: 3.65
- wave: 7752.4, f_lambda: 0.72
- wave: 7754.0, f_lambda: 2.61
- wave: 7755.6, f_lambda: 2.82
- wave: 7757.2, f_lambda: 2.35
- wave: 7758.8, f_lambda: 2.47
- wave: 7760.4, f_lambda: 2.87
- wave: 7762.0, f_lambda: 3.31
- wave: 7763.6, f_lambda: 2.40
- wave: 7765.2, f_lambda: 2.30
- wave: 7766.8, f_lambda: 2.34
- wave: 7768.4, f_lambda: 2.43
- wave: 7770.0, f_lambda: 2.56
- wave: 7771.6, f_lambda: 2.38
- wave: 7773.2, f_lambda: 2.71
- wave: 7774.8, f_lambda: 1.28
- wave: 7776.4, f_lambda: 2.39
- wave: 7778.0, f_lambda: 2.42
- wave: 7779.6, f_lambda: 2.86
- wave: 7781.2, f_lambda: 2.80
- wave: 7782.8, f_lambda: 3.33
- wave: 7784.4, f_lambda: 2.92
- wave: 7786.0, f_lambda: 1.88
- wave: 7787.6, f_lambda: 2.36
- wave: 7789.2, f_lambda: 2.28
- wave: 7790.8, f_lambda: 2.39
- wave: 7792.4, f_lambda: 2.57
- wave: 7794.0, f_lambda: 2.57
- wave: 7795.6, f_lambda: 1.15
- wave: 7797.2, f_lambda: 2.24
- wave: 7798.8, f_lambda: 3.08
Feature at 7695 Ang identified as [N II] 6583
